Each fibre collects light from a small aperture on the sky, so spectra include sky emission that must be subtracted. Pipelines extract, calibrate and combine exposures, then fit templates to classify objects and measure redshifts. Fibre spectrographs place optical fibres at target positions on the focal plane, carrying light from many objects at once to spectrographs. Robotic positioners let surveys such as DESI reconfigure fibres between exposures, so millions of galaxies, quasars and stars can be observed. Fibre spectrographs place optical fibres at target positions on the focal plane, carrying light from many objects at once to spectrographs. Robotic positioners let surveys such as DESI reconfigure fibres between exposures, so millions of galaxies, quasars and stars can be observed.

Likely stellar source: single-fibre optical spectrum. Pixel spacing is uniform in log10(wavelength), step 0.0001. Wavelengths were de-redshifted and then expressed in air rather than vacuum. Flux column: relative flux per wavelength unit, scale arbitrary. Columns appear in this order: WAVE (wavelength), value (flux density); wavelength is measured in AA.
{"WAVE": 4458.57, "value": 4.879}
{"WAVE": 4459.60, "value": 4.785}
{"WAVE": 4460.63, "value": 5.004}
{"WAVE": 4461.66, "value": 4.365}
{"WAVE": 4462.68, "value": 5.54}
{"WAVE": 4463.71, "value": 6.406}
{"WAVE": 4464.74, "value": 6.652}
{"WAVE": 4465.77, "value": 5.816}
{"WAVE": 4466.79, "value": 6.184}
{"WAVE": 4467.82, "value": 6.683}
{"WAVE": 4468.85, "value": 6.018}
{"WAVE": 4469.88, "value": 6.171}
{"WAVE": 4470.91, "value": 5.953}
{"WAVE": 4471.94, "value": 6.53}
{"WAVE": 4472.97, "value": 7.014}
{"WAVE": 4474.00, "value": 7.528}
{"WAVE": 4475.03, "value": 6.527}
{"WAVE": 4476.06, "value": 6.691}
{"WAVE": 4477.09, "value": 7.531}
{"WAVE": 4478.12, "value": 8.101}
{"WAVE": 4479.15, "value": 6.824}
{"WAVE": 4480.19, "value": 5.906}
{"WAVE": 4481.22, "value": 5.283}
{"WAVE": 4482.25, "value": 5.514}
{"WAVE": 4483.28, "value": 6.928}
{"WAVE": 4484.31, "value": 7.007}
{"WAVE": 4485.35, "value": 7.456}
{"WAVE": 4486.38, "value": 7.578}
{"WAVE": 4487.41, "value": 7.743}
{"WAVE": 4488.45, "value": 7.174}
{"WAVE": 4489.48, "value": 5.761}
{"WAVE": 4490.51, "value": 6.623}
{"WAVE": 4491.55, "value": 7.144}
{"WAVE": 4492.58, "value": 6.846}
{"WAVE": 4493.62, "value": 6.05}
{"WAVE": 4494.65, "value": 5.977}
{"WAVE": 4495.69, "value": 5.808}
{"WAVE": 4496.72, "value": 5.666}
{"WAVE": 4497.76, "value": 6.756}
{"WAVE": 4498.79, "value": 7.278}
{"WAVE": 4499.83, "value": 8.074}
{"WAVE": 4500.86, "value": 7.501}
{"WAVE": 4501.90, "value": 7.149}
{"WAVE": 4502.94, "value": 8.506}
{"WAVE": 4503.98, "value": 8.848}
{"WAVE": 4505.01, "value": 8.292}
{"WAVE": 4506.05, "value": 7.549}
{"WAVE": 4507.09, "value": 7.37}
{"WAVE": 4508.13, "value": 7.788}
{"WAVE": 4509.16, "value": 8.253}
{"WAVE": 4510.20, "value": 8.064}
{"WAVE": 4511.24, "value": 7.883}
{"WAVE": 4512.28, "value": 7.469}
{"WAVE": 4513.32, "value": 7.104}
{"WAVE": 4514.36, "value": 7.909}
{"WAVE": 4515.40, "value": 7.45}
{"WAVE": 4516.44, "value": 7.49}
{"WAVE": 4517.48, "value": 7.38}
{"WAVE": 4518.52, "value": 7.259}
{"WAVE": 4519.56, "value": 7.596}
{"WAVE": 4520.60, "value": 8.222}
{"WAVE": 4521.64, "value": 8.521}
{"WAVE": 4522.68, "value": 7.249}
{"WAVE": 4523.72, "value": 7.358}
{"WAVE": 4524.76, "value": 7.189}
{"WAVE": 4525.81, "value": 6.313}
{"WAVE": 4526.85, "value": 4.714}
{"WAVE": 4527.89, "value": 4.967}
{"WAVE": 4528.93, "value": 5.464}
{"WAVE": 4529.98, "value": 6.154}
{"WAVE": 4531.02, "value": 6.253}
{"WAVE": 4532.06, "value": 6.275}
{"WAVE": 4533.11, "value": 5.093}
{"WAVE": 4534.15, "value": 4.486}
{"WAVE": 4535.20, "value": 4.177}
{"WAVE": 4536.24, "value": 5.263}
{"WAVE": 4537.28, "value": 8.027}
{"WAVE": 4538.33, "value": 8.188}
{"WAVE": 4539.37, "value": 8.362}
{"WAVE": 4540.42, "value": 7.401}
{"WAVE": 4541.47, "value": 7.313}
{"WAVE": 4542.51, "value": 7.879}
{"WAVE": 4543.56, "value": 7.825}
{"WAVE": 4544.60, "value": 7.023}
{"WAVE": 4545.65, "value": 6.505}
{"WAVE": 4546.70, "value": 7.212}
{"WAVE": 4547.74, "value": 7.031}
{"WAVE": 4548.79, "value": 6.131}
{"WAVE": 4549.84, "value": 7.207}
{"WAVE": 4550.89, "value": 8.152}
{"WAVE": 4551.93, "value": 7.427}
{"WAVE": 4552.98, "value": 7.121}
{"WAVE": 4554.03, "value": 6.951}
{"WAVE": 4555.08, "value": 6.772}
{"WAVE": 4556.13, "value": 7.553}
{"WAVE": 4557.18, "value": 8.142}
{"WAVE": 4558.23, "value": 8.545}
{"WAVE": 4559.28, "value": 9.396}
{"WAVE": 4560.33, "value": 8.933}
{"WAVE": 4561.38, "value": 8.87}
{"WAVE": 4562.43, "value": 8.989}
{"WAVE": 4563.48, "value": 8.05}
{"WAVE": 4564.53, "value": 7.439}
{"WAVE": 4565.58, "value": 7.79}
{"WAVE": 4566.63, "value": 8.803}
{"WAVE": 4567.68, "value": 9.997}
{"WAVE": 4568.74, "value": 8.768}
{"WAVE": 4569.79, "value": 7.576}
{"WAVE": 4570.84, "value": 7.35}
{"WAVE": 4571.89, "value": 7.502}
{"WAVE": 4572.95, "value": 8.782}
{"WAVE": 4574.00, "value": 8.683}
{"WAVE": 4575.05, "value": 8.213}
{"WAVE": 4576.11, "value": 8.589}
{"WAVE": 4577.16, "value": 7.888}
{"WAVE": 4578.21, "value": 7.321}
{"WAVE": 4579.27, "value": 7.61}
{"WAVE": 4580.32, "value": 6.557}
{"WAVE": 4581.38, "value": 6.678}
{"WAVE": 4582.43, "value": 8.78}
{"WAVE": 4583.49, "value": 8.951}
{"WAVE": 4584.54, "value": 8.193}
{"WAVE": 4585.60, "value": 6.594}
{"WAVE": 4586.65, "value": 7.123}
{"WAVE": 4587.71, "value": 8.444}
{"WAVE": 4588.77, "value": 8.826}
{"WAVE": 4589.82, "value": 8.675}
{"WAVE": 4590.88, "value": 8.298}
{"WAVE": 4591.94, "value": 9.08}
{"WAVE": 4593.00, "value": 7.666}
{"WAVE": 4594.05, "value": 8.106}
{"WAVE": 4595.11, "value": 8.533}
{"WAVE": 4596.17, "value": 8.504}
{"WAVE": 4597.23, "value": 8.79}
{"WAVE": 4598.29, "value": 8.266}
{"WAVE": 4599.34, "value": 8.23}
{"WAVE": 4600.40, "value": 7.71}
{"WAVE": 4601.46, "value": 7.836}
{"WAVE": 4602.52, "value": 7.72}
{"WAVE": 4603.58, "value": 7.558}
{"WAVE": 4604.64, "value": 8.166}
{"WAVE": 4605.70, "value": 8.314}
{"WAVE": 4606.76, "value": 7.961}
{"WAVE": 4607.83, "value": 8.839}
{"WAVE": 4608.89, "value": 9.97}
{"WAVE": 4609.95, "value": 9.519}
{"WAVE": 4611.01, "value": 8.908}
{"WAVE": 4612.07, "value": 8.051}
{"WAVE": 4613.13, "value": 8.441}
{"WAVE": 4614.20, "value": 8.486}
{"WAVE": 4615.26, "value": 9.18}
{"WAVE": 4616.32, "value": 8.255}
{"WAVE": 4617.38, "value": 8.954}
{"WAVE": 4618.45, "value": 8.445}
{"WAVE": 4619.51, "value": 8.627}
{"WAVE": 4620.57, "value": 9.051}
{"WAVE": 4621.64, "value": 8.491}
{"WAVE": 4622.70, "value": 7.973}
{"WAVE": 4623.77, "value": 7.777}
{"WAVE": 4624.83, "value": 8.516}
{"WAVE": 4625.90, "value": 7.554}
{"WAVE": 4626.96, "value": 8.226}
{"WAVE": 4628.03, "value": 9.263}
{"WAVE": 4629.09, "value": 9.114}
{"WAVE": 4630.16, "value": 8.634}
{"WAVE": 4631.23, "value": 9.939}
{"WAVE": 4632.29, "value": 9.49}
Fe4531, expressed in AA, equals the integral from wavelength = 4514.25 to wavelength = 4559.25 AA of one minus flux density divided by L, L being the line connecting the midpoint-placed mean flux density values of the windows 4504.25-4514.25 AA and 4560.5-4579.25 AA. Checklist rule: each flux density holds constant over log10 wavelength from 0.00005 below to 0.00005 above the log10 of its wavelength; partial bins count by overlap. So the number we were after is 5.7 AA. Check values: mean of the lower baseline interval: 7.79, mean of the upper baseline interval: 8.27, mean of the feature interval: 6.98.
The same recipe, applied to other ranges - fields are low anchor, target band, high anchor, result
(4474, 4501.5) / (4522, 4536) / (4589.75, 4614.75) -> 2.9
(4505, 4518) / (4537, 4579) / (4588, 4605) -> 0.5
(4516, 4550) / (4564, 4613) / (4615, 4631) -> -2.1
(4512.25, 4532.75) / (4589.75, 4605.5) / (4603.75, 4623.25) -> 0.2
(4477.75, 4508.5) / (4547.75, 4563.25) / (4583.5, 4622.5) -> -0.1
